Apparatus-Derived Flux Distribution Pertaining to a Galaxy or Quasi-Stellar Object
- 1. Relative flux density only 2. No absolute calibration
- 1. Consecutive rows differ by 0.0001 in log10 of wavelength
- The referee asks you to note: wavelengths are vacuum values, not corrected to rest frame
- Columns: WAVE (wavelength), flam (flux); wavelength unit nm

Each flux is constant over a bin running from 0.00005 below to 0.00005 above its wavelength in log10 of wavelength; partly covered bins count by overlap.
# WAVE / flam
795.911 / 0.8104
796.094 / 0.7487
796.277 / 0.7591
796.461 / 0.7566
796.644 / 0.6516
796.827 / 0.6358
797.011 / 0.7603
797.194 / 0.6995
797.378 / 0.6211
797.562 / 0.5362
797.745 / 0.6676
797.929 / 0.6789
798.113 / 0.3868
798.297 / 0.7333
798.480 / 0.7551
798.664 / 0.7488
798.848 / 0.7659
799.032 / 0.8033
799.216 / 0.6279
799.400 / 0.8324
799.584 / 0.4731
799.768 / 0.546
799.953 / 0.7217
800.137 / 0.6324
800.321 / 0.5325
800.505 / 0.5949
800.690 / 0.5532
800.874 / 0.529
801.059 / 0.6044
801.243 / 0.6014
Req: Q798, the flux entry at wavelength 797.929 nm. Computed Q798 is 0.6789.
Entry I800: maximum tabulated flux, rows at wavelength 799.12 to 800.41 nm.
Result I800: 0.8324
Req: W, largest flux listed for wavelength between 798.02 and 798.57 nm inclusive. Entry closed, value 0.7551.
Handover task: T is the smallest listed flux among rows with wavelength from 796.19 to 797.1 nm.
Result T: 0.6358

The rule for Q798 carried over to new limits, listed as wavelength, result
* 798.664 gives 0.7488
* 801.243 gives 0.6014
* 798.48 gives 0.7551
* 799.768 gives 0.546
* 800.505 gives 0.5949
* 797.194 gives 0.6995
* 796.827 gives 0.6358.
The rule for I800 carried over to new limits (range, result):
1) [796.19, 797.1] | 0.7603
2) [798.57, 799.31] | 0.8033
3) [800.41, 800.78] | 0.5949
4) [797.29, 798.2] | 0.6789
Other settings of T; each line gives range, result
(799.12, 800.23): 0.4731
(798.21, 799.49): 0.6279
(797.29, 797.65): 0.5362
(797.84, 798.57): 0.3868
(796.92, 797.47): 0.6211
